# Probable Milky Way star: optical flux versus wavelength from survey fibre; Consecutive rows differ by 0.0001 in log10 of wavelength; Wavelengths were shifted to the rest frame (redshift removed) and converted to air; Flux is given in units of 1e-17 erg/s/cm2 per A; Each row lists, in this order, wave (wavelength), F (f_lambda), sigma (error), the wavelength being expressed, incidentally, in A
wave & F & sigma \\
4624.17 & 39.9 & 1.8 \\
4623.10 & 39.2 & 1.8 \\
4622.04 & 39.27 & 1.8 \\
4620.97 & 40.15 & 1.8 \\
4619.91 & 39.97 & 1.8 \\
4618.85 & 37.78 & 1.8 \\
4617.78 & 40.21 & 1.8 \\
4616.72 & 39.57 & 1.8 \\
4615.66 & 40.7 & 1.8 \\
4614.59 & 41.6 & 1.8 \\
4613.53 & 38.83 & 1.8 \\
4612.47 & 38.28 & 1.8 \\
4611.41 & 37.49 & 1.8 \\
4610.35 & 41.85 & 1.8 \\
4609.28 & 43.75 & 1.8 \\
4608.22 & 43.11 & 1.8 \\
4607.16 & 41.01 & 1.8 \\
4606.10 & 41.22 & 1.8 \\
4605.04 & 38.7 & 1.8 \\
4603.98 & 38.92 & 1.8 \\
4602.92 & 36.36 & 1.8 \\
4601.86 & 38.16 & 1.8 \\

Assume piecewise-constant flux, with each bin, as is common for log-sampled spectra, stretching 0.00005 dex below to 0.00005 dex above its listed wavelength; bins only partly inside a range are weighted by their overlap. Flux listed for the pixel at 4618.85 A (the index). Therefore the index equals 37.78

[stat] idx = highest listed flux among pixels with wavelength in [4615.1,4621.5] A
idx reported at 40.7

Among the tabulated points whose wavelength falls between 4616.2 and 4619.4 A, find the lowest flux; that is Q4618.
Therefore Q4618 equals 37.78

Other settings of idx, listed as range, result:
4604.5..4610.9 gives 43.75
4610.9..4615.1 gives 41.6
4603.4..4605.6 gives 38.92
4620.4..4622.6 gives 40.15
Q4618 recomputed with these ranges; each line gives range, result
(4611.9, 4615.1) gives 38.28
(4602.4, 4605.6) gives 36.36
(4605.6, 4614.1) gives 37.49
